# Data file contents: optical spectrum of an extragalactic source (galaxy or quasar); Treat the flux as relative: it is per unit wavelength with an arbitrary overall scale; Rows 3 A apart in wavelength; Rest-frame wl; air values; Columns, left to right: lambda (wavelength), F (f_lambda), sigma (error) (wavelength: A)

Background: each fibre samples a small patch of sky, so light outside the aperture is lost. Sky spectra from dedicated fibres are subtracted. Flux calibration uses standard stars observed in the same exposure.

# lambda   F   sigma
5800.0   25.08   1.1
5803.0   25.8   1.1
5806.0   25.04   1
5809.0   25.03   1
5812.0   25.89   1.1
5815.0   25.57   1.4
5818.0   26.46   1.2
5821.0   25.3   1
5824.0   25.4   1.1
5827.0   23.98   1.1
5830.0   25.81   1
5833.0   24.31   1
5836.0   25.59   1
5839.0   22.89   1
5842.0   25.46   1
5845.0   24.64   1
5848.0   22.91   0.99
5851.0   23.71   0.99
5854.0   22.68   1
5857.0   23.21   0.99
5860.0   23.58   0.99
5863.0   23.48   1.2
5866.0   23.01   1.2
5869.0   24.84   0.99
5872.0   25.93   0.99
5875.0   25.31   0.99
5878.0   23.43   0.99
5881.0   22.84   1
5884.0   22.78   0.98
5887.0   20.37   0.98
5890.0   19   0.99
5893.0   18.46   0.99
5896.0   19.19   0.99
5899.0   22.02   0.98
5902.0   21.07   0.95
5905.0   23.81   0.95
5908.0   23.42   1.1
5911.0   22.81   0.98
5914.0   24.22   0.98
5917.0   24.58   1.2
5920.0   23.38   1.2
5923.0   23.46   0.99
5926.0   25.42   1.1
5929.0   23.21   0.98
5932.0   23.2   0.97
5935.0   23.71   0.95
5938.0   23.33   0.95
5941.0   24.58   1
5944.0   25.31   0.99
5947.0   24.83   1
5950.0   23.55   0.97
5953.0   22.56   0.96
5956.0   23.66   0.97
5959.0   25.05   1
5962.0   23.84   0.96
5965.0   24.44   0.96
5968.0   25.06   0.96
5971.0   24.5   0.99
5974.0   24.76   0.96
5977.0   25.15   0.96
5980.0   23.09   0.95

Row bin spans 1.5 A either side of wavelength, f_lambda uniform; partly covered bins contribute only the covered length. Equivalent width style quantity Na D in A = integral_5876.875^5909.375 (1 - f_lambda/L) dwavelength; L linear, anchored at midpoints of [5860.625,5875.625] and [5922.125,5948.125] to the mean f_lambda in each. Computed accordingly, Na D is 3.8 A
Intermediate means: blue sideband 24.4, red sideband 24.1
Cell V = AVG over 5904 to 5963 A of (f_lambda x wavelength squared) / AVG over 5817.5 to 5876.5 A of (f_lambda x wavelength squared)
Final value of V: 1.01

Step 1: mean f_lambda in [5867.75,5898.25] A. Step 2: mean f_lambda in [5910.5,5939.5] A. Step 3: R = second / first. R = 1.1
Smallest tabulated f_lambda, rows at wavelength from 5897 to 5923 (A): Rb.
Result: 21.07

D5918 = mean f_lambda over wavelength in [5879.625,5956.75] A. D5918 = 22.9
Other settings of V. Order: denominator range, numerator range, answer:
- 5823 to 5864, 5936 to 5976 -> 1.05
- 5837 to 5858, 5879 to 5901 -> 0.89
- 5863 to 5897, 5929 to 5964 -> 1.09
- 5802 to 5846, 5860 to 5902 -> 0.91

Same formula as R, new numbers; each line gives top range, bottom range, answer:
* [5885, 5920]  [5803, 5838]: 0.86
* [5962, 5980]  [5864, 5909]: 1.10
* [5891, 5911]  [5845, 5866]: 0.92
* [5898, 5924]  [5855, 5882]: 0.97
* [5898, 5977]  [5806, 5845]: 0.95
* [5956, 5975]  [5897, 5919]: 1.06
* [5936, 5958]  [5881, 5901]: 1.17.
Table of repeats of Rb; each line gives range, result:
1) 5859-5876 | 23.01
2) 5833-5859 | 22.68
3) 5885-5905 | 18.46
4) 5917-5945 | 23.2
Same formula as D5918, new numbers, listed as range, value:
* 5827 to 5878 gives 24.2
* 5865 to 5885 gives 24.1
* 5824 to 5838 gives 24.9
